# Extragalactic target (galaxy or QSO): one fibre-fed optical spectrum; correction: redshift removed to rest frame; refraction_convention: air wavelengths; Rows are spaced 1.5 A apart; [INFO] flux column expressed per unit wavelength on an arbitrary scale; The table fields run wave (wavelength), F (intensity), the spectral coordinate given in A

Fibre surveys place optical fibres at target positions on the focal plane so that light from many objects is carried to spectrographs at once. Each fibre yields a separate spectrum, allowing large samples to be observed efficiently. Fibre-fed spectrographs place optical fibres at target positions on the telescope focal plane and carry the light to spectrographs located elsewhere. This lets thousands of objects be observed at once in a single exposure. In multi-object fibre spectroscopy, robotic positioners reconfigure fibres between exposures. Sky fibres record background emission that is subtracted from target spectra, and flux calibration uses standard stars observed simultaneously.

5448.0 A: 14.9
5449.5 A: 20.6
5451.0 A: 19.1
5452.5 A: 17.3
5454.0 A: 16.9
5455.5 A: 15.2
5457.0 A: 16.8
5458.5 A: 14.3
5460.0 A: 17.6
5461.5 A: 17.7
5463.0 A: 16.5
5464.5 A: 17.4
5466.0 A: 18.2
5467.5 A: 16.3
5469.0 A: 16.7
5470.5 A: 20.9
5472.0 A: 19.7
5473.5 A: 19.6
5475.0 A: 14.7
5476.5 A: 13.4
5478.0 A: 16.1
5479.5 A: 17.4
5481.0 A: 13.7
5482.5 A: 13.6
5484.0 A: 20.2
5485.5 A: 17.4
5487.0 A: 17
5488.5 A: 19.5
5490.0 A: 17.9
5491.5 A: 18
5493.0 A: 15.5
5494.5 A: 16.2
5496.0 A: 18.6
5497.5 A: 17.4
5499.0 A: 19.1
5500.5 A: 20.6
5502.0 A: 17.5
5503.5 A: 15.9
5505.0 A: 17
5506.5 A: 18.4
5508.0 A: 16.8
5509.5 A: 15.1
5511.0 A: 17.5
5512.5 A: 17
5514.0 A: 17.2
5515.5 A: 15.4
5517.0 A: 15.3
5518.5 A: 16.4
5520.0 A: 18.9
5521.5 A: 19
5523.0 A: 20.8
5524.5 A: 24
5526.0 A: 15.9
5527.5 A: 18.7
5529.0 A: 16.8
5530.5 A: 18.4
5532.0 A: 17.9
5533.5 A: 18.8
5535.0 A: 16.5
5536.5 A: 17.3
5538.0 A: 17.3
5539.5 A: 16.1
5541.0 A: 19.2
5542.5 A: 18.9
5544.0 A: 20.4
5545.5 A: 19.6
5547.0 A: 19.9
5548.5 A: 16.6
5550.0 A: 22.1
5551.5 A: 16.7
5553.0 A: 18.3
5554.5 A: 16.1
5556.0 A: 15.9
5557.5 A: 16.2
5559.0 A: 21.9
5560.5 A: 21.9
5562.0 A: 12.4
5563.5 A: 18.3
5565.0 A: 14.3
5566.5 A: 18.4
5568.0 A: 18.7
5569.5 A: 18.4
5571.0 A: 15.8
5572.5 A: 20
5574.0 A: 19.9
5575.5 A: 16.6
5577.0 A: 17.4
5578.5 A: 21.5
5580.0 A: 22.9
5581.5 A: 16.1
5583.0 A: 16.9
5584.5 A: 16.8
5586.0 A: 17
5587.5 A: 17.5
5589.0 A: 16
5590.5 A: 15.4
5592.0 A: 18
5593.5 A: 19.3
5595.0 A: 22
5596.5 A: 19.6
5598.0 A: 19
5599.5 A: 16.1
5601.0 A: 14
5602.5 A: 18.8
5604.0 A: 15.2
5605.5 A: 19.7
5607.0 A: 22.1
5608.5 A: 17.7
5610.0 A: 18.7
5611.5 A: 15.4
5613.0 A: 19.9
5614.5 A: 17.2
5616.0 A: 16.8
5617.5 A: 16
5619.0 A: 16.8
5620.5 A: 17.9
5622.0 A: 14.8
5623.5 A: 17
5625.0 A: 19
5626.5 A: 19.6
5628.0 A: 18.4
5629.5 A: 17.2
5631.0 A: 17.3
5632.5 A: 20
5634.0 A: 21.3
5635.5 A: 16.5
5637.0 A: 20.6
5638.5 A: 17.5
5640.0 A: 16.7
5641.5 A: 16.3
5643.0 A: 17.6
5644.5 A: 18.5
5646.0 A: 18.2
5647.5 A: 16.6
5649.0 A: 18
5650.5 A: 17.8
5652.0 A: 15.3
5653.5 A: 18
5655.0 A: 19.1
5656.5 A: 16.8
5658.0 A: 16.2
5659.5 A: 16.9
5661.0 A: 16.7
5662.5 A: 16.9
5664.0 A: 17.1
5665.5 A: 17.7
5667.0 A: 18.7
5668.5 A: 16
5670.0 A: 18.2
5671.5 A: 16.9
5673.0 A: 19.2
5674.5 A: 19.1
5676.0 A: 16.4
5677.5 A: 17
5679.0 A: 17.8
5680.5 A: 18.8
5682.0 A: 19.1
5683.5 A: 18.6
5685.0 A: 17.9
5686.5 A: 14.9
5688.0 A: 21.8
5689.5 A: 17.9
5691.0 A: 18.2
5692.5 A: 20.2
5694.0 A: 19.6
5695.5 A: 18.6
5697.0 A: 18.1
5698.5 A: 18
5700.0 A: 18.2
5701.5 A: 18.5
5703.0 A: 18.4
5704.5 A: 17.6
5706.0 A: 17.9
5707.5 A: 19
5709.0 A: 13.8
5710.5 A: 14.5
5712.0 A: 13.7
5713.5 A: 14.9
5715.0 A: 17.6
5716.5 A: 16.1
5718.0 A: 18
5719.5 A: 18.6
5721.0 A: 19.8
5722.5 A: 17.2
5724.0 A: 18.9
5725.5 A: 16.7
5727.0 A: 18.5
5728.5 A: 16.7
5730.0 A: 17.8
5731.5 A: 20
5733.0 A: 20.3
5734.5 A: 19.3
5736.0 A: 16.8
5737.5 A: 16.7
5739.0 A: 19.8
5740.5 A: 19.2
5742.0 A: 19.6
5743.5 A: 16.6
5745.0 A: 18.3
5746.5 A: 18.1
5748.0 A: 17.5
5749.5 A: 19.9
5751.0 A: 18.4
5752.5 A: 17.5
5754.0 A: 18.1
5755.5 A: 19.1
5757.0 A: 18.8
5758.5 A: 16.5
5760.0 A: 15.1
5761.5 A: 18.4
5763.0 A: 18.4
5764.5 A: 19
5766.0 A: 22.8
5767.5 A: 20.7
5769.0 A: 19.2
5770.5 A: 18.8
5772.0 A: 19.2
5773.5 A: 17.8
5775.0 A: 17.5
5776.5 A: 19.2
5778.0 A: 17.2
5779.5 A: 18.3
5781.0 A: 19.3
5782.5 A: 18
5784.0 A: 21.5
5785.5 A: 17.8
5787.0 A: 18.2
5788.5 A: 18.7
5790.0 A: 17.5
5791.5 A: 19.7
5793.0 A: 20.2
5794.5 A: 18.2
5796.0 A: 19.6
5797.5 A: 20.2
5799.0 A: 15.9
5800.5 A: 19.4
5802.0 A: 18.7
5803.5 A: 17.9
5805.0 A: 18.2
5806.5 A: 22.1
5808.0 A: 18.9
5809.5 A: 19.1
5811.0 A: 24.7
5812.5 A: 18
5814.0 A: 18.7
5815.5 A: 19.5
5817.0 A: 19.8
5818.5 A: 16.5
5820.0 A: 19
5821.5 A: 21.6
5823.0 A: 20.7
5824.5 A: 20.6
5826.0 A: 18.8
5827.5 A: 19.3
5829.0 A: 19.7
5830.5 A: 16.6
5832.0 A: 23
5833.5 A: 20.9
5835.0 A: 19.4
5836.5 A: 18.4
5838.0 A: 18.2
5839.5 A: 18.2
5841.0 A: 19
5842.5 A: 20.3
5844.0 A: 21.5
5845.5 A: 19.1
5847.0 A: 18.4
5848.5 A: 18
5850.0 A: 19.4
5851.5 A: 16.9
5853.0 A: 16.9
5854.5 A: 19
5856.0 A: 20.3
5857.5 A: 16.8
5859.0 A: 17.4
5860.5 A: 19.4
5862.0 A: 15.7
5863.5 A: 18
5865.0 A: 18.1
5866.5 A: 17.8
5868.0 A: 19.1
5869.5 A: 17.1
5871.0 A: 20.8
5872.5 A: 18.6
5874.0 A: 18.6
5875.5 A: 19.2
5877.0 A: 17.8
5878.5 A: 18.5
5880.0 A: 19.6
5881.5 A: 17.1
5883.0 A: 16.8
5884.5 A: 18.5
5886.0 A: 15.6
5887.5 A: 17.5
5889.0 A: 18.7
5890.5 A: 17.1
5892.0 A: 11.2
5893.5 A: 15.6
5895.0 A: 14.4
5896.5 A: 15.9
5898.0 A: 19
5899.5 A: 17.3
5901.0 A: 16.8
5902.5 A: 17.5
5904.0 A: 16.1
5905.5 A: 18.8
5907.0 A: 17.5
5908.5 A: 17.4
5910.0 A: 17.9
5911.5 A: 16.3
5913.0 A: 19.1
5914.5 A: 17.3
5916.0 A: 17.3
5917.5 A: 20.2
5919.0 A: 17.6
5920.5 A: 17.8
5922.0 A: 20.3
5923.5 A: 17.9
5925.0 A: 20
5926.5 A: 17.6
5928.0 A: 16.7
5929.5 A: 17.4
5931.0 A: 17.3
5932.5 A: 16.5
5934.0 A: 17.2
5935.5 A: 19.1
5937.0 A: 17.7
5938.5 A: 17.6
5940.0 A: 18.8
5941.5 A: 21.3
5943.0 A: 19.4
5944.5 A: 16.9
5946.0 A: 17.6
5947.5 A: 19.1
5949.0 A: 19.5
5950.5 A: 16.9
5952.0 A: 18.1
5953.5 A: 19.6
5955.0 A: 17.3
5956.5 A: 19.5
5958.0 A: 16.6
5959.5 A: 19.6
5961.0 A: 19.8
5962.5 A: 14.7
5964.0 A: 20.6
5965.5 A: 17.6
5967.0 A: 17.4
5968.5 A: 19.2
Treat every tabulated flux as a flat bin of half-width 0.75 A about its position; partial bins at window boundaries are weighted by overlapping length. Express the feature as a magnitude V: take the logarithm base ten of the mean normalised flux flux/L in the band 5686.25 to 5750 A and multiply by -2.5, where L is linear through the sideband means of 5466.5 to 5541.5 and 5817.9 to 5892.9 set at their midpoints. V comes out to 0.01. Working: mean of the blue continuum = 17.5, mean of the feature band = 18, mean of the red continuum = 18.5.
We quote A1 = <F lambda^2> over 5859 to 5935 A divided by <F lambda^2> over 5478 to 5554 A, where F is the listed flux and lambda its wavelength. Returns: 1.1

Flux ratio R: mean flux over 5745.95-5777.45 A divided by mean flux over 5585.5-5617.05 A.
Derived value 1.04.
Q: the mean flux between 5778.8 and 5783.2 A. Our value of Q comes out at 18.5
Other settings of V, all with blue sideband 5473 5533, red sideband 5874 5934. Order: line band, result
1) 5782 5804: -0.08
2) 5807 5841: -0.12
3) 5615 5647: -0.02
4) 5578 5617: -0.04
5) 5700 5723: 0.02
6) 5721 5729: -0.02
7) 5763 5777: -0.11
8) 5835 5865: -0.06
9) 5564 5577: -0.02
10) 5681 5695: -0.08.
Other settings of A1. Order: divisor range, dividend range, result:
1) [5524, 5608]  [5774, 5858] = 1.15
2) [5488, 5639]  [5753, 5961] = 1.14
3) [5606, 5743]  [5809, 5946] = 1.10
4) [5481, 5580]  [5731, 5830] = 1.15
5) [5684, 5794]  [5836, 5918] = 1.03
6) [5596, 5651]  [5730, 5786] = 1.09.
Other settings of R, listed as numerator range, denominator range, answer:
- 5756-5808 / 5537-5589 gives 1.04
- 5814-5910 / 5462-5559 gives 1.03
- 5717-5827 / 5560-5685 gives 1.06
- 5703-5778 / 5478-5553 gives 1.01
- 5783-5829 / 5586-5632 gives 1.09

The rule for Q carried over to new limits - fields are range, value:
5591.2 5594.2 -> 18.6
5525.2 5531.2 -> 17.5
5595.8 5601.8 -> 17.2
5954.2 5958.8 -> 17.8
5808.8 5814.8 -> 20.1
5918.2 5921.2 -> 17.7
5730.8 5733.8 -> 20.1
